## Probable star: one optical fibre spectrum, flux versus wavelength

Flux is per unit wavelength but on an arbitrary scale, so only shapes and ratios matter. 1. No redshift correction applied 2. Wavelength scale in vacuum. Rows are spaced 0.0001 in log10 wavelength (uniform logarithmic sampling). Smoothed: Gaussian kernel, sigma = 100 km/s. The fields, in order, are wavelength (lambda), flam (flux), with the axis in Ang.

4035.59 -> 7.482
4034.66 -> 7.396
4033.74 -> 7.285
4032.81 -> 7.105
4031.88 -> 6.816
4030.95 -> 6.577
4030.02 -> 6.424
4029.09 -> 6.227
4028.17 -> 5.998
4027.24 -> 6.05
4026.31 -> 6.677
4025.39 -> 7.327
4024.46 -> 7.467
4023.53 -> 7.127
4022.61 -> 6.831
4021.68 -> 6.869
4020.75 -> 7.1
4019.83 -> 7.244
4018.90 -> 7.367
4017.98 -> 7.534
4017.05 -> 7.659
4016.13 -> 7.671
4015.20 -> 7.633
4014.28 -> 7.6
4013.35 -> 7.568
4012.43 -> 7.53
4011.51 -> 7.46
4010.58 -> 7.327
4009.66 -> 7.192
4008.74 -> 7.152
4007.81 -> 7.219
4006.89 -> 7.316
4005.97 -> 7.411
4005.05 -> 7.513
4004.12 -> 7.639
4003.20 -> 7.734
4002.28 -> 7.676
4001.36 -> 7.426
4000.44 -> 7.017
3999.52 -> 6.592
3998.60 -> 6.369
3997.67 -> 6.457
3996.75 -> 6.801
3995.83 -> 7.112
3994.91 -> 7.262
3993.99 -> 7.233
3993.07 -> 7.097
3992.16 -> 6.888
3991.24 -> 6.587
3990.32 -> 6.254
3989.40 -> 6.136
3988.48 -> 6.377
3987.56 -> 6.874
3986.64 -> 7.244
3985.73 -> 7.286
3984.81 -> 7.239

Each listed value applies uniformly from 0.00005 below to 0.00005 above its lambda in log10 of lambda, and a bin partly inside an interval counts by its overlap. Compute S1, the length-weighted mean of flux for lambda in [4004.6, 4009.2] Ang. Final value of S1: 7.33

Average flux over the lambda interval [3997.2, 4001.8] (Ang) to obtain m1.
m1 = 6.76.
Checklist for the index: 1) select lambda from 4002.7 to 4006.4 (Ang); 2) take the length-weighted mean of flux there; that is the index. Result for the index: 7.57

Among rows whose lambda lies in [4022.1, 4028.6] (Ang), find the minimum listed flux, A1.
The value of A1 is 5.998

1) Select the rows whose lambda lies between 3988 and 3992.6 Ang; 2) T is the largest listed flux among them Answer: 6.888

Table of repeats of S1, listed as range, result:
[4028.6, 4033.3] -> 6.63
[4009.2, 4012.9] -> 7.39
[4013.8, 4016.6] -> 7.63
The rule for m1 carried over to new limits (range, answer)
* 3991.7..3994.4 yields 7.09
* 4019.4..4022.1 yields 7.08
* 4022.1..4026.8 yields 7.08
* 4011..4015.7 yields 7.55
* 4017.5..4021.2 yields 7.32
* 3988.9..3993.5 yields 6.59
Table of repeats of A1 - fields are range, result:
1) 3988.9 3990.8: 6.136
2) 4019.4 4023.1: 6.831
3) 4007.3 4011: 7.152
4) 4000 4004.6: 7.017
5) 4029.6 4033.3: 6.424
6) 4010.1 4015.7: 7.327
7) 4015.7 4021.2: 7.1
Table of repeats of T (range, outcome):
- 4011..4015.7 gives 7.633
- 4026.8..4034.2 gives 7.285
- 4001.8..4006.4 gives 7.734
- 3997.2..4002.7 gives 7.676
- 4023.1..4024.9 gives 7.467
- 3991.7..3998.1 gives 7.262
